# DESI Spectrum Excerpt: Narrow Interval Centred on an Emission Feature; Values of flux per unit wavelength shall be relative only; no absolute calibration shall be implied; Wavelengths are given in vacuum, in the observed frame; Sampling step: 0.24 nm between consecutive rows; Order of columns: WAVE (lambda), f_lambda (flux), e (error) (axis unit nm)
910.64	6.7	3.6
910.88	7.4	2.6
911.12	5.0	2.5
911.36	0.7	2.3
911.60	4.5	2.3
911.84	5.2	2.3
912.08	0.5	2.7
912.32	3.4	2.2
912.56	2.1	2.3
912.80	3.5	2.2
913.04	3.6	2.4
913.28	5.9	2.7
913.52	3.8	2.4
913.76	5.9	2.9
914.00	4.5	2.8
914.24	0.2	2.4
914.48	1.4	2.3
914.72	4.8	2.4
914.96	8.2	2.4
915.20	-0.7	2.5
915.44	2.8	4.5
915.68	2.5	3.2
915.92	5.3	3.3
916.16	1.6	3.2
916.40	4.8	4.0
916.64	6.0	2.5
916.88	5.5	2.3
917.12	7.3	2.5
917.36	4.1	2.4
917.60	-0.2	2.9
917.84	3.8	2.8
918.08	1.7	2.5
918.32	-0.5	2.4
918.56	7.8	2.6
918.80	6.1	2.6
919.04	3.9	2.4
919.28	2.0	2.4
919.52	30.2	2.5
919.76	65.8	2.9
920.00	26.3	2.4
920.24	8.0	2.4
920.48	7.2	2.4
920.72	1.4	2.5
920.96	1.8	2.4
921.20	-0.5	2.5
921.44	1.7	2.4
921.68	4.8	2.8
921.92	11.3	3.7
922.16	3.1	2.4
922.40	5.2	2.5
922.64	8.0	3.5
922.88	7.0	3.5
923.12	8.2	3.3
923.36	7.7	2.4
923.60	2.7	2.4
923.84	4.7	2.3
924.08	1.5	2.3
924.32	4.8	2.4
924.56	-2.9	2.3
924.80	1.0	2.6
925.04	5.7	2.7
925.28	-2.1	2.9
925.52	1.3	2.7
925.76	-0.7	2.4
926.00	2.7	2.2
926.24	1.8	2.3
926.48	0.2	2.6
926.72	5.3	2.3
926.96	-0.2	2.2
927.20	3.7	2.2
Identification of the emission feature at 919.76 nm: Hbeta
